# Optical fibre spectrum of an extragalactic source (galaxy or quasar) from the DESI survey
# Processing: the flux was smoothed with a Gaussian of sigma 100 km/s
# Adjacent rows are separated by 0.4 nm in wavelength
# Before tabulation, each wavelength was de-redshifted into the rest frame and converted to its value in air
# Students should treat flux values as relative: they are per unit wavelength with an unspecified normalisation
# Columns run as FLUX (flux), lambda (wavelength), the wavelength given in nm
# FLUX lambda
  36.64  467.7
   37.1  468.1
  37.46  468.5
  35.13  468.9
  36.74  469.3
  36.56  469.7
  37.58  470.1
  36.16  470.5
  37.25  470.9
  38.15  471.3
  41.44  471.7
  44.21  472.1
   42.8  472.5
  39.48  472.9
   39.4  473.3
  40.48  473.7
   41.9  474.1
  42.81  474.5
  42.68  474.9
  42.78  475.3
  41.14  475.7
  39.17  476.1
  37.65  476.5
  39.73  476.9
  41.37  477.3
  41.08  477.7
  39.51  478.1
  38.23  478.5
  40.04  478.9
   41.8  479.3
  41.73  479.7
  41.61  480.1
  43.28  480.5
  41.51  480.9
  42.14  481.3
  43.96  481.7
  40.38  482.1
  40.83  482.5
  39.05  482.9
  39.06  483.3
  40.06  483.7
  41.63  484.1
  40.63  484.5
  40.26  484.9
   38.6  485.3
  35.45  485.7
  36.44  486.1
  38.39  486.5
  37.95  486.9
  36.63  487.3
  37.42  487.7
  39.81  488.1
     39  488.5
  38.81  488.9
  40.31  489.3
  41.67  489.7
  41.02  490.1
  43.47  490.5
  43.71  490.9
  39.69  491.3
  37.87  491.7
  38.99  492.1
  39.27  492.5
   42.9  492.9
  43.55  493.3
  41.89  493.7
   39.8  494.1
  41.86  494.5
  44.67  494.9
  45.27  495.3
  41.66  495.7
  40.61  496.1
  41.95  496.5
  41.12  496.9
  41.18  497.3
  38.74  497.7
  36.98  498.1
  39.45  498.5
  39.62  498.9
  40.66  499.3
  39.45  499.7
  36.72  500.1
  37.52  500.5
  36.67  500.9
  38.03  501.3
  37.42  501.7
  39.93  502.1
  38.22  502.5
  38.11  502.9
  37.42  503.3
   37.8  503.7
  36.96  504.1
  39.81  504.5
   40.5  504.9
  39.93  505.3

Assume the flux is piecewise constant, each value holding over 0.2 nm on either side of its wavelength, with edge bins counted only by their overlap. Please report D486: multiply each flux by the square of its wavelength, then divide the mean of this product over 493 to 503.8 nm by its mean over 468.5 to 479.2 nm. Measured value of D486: 1.11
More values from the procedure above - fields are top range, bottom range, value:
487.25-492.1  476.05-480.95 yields 1.03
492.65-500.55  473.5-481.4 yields 1.08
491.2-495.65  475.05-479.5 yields 1.10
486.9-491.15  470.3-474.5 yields 1.07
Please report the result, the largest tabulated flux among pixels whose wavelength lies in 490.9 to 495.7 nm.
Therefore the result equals 45.27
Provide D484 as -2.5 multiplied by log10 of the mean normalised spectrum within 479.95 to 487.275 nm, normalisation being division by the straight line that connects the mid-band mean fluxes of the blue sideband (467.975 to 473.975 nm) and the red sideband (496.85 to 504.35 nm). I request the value -0.04 mag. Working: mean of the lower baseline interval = 38.7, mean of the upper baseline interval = 38.5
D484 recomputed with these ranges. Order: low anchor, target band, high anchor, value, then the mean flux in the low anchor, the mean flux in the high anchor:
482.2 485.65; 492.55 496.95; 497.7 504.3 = -0.09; 39.8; 38.2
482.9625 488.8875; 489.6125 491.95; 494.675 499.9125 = -0.04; 38.7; 40.9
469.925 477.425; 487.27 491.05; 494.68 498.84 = 0.01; 40.3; 41.1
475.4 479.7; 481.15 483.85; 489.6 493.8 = -0.01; 40.1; 41.3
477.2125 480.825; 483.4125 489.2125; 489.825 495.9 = 0.07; 41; 41.7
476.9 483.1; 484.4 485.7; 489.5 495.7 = 0.06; 41.1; 41.7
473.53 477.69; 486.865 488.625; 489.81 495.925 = 0.09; 41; 41.7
